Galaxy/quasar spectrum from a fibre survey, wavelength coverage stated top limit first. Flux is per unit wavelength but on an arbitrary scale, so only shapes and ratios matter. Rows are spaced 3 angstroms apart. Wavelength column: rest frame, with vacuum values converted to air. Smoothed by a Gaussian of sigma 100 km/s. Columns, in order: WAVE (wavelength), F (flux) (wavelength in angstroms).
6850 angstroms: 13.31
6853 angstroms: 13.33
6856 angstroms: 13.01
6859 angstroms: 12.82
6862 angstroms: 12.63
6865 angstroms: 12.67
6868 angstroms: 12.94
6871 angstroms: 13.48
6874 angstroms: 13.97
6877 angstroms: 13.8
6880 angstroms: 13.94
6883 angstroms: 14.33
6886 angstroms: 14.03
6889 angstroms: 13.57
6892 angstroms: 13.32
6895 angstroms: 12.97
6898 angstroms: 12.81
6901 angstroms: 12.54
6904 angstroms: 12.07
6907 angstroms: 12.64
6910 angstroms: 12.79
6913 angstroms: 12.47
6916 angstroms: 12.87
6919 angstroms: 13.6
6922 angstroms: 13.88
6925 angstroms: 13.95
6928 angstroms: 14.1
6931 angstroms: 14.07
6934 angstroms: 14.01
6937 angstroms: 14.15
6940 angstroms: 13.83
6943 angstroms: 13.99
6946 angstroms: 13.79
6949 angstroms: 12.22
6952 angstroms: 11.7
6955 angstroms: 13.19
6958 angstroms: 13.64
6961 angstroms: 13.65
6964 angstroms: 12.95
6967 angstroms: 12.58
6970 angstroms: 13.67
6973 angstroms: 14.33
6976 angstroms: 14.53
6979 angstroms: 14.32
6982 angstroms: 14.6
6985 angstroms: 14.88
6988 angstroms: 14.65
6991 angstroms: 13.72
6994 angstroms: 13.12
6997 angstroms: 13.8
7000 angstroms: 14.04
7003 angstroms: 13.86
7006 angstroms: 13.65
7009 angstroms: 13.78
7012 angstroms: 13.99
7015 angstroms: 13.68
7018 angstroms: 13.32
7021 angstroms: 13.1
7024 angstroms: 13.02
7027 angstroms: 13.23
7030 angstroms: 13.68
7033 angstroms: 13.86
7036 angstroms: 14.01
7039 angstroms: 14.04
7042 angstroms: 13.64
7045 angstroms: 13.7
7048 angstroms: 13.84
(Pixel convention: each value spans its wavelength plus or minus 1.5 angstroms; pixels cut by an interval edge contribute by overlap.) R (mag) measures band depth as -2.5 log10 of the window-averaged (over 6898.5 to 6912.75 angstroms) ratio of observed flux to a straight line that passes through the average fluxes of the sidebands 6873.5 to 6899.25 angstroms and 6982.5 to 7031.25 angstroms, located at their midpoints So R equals 0.09 mag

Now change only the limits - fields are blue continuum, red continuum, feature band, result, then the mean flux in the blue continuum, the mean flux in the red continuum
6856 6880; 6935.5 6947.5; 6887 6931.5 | 0.04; 13.2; 13.9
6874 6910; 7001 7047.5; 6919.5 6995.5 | -0.02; 13.3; 13.6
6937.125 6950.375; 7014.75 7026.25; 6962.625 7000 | -0.04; 13.5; 13.2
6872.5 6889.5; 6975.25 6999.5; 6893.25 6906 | 0.11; 14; 14.2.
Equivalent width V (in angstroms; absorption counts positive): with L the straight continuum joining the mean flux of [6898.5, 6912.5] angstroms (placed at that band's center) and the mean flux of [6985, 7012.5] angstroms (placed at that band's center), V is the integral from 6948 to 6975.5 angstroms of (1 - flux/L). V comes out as 0.4 angstroms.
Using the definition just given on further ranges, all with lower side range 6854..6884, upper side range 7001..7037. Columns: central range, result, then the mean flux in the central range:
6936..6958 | 0.3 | 13.3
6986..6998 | -0.3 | 13.9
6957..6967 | 0.2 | 13.3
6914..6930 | -0.3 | 13.7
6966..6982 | -0.6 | 14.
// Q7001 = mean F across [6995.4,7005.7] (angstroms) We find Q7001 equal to 13.9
